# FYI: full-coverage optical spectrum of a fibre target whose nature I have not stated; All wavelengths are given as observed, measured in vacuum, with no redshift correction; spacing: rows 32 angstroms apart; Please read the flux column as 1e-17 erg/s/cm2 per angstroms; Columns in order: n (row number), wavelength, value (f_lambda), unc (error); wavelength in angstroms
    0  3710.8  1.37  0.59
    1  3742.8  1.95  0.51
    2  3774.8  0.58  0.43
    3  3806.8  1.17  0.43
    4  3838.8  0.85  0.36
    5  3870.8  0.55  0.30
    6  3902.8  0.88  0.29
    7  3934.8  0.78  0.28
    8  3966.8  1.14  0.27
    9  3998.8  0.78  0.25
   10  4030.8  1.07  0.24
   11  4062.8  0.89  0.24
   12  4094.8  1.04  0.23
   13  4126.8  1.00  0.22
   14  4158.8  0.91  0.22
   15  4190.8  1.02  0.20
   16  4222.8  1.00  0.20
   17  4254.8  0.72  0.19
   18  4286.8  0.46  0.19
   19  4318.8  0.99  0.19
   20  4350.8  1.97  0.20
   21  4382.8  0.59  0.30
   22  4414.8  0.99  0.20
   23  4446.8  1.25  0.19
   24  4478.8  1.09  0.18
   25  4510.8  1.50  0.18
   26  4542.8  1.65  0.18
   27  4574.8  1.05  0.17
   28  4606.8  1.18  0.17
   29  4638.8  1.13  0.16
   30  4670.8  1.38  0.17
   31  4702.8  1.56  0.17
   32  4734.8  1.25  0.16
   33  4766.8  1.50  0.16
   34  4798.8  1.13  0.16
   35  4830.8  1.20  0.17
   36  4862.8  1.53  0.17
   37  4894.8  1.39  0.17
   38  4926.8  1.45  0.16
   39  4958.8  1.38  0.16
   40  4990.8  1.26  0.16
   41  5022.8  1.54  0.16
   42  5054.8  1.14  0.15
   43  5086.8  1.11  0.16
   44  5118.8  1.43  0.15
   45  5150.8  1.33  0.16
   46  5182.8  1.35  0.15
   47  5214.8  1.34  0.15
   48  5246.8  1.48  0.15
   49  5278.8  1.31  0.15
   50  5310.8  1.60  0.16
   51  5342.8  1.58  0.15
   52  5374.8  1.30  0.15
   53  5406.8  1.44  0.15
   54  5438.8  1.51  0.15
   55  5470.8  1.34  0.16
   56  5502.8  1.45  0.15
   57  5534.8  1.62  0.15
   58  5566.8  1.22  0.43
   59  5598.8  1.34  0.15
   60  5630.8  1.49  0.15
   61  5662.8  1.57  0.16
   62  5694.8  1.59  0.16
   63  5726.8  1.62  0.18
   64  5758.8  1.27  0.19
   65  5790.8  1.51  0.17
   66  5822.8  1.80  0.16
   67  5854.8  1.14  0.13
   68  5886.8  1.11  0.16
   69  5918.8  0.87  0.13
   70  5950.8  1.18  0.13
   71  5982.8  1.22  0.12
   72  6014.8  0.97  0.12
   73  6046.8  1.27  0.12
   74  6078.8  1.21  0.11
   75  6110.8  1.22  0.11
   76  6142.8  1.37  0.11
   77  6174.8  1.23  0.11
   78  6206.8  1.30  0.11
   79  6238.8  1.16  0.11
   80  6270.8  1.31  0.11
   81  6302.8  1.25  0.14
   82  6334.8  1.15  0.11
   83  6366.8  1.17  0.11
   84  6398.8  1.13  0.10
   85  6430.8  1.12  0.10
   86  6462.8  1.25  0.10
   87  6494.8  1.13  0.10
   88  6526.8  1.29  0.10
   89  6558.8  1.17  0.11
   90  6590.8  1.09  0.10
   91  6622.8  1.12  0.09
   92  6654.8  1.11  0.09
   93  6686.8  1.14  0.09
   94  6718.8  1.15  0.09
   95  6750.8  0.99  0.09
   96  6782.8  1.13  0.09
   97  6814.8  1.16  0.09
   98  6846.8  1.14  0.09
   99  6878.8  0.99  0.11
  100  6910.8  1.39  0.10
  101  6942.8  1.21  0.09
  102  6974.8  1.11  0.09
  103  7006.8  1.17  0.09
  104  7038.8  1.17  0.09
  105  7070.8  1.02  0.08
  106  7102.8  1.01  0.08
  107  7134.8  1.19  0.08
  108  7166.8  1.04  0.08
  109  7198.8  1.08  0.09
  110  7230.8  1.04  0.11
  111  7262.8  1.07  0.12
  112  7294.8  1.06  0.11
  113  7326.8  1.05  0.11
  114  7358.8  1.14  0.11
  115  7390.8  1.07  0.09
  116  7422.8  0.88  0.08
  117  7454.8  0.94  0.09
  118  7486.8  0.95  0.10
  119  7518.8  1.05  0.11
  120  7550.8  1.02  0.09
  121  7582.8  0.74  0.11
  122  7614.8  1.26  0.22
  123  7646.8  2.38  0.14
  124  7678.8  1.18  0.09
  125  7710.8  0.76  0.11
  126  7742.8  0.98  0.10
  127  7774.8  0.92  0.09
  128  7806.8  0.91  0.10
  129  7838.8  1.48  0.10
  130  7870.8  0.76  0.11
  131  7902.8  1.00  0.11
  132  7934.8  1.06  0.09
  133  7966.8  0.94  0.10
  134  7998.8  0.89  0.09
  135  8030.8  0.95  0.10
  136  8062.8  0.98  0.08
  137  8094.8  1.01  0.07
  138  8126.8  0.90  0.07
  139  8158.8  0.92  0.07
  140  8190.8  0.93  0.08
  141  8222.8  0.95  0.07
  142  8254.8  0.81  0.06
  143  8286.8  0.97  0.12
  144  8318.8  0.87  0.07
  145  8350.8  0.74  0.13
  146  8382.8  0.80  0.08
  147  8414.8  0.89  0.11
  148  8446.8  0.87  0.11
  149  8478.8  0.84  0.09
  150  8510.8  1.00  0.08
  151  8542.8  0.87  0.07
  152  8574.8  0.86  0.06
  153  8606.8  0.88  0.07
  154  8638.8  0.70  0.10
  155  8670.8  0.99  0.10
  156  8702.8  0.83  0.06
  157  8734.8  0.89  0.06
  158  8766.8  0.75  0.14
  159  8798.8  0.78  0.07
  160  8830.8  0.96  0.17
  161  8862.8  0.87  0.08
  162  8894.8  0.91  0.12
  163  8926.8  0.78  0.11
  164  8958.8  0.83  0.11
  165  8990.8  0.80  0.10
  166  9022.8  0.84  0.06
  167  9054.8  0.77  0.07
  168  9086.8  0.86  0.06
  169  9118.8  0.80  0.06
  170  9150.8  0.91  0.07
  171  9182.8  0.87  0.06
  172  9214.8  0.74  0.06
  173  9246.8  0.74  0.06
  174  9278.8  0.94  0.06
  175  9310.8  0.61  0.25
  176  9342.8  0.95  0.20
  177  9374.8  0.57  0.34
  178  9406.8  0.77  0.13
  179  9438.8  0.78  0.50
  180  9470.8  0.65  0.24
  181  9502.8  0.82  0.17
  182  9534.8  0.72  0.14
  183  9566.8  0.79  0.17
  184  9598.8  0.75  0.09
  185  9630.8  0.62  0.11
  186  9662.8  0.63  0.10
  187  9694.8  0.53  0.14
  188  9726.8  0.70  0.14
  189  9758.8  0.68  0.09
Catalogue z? 0.17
